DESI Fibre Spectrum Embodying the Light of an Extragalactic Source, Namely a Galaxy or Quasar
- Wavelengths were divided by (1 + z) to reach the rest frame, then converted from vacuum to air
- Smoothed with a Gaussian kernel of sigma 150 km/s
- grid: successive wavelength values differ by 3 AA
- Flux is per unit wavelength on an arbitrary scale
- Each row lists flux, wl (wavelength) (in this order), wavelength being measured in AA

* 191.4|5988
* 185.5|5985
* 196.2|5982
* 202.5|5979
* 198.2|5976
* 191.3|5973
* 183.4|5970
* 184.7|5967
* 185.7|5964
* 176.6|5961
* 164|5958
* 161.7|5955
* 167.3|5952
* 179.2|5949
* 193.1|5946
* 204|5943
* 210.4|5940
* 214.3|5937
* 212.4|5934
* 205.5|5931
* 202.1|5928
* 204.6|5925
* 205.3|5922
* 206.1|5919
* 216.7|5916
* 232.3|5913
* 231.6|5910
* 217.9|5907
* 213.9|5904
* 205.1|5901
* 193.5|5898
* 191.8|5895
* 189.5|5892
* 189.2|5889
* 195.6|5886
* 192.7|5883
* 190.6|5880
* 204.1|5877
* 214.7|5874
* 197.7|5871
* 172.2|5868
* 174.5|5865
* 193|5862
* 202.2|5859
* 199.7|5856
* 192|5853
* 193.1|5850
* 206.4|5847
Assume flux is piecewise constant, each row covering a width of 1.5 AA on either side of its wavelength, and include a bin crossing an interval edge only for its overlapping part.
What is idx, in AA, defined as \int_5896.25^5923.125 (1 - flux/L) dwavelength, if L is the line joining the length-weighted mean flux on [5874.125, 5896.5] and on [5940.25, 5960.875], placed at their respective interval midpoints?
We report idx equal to -3.46 AA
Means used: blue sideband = 195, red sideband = 180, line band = 214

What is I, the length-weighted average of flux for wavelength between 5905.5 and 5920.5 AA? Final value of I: 221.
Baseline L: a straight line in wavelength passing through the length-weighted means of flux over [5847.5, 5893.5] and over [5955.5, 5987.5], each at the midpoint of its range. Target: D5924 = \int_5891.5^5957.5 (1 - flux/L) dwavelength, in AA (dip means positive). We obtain -4.4 AA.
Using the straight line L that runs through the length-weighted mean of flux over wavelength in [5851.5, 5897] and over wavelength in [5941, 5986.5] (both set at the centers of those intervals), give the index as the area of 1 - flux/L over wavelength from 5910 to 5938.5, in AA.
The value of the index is -3.5 AA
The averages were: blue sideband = 193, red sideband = 185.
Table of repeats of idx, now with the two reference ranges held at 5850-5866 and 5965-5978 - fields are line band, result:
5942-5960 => 1.2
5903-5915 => -2.0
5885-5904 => -0.4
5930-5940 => -1.1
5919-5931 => -0.8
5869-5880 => -0.5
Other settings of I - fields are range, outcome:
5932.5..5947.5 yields 207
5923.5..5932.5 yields 204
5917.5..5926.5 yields 205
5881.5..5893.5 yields 192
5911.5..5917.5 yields 224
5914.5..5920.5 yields 211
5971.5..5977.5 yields 195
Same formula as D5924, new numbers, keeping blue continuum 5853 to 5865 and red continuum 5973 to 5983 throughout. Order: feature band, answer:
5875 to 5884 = -0.1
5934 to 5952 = -0.1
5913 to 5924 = -0.9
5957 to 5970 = 1.2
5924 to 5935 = -0.5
